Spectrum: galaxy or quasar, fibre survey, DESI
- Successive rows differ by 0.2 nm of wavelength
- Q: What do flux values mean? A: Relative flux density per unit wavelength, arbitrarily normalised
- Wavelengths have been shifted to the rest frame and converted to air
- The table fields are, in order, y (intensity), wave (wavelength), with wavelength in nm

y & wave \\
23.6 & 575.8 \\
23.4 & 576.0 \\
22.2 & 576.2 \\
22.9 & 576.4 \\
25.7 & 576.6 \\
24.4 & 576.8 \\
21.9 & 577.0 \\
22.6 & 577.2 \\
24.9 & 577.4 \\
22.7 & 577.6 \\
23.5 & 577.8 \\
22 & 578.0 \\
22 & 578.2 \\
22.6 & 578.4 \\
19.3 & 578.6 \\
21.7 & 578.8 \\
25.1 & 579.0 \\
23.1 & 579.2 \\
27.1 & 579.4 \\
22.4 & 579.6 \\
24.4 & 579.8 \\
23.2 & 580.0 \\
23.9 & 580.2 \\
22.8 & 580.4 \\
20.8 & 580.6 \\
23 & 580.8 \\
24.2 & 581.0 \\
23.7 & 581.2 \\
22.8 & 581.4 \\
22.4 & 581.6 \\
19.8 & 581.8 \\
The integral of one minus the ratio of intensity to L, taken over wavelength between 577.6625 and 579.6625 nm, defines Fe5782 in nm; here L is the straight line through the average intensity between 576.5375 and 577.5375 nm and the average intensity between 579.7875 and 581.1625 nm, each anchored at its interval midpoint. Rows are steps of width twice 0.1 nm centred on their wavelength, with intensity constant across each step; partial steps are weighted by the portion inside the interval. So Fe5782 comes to 0.05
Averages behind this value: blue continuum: 23.8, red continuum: 23.1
